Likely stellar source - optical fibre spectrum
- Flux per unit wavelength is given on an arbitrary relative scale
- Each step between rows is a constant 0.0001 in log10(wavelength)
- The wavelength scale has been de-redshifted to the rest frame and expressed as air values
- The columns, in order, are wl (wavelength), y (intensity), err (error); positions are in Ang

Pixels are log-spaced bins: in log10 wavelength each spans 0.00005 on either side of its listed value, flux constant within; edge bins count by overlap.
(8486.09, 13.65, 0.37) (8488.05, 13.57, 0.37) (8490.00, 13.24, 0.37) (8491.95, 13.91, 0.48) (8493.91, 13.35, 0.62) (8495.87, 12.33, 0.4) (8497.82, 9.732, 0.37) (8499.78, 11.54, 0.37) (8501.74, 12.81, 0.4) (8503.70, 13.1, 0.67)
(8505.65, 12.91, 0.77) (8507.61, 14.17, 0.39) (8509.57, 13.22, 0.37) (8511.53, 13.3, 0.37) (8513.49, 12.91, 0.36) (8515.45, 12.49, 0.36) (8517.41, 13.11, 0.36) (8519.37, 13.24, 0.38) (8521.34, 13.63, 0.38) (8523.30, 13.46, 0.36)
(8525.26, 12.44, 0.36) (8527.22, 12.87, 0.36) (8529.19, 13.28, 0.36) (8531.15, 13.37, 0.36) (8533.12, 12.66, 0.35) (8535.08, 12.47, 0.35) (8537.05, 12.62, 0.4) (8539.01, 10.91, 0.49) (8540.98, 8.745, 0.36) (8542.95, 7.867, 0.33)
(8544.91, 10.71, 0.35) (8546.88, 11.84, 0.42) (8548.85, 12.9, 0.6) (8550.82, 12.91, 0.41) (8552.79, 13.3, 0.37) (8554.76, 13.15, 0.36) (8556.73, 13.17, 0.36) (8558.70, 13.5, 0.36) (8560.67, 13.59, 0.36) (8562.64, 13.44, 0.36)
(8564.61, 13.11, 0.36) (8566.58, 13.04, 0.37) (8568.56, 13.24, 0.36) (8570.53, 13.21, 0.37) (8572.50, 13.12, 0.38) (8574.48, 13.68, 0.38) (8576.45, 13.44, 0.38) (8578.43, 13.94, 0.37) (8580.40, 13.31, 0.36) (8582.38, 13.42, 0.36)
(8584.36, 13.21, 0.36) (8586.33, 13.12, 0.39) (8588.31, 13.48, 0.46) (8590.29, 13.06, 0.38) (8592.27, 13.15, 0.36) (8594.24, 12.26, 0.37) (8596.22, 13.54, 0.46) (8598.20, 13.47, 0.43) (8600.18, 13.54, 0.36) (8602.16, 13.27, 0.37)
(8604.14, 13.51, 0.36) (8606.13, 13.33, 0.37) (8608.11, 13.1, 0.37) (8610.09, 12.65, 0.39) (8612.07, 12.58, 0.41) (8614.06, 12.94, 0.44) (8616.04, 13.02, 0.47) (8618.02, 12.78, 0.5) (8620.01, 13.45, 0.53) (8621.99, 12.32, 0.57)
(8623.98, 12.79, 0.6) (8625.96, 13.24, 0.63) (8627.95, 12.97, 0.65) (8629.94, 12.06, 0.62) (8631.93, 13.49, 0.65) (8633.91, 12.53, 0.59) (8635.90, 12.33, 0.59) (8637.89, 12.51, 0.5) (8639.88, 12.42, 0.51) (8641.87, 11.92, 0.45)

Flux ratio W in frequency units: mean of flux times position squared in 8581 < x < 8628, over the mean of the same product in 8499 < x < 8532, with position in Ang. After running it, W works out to 1.02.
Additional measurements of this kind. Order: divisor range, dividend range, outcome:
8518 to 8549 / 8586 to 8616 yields 1.11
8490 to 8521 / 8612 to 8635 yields 1.03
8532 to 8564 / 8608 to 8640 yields 1.07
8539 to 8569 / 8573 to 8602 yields 1.10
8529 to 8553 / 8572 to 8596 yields 1.14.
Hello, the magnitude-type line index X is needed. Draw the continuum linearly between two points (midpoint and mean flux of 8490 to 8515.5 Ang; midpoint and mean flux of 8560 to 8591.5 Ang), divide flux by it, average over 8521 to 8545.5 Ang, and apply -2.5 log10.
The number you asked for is 0.10 mag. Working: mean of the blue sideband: 12.8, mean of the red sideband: 13.3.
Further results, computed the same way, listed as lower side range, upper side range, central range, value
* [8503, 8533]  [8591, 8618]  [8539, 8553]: 0.188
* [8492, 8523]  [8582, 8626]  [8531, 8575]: 0.045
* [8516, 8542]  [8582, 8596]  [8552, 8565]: -0.044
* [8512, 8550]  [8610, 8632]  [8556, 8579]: -0.076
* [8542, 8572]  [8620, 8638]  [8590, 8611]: -0.041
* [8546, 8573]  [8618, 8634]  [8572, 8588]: -0.031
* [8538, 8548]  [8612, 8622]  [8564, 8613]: -0.125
